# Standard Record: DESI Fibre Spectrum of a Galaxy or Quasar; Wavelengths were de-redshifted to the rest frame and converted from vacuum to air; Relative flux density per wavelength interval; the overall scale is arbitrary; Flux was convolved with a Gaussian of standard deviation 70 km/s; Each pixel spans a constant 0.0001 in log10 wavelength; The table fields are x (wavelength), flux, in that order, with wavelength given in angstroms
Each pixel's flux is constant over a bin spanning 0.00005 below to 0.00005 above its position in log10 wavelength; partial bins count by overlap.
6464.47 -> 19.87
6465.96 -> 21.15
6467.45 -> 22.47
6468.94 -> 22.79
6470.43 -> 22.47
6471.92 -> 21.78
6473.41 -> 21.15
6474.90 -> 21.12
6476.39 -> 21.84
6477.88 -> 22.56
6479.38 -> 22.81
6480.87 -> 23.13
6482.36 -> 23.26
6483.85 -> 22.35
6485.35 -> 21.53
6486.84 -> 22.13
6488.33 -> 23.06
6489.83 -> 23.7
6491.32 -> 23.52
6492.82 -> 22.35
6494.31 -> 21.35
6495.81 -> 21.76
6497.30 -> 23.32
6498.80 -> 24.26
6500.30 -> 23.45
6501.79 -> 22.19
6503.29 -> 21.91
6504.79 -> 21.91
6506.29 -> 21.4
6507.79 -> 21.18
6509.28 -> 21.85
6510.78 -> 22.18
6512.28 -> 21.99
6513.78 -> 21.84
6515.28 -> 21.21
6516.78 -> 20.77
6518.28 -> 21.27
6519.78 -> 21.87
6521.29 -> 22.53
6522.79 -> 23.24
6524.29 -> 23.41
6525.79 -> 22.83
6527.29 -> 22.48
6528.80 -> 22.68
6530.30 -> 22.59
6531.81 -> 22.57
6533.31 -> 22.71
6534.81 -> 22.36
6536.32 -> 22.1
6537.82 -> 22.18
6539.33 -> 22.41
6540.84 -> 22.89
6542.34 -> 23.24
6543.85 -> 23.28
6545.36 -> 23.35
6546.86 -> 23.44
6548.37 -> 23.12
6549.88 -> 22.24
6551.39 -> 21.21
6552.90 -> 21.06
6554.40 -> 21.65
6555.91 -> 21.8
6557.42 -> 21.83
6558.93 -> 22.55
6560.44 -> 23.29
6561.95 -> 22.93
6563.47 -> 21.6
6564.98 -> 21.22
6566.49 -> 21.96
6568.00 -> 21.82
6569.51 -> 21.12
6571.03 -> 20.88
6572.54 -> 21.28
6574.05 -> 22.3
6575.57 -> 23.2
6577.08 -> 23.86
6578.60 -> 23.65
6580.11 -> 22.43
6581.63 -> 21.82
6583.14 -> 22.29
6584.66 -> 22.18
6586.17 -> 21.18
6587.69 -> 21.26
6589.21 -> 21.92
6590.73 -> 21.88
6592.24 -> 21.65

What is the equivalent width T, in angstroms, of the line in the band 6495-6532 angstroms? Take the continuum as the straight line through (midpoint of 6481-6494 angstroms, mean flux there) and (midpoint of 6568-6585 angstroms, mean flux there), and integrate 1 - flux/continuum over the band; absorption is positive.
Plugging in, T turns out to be 0.5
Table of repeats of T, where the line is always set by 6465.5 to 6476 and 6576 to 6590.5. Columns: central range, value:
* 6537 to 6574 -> 0.00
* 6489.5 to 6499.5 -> -0.41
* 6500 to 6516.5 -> 0.12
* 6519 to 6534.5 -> -0.42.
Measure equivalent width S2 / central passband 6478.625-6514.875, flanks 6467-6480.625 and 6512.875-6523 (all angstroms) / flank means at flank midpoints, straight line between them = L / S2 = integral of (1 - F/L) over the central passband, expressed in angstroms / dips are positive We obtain -0.8 angstroms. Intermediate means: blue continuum 22.1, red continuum 21.7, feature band 22.4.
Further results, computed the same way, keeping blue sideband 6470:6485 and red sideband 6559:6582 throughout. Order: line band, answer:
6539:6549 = -0.4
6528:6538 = -0.1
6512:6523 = 0.2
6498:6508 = -0.1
